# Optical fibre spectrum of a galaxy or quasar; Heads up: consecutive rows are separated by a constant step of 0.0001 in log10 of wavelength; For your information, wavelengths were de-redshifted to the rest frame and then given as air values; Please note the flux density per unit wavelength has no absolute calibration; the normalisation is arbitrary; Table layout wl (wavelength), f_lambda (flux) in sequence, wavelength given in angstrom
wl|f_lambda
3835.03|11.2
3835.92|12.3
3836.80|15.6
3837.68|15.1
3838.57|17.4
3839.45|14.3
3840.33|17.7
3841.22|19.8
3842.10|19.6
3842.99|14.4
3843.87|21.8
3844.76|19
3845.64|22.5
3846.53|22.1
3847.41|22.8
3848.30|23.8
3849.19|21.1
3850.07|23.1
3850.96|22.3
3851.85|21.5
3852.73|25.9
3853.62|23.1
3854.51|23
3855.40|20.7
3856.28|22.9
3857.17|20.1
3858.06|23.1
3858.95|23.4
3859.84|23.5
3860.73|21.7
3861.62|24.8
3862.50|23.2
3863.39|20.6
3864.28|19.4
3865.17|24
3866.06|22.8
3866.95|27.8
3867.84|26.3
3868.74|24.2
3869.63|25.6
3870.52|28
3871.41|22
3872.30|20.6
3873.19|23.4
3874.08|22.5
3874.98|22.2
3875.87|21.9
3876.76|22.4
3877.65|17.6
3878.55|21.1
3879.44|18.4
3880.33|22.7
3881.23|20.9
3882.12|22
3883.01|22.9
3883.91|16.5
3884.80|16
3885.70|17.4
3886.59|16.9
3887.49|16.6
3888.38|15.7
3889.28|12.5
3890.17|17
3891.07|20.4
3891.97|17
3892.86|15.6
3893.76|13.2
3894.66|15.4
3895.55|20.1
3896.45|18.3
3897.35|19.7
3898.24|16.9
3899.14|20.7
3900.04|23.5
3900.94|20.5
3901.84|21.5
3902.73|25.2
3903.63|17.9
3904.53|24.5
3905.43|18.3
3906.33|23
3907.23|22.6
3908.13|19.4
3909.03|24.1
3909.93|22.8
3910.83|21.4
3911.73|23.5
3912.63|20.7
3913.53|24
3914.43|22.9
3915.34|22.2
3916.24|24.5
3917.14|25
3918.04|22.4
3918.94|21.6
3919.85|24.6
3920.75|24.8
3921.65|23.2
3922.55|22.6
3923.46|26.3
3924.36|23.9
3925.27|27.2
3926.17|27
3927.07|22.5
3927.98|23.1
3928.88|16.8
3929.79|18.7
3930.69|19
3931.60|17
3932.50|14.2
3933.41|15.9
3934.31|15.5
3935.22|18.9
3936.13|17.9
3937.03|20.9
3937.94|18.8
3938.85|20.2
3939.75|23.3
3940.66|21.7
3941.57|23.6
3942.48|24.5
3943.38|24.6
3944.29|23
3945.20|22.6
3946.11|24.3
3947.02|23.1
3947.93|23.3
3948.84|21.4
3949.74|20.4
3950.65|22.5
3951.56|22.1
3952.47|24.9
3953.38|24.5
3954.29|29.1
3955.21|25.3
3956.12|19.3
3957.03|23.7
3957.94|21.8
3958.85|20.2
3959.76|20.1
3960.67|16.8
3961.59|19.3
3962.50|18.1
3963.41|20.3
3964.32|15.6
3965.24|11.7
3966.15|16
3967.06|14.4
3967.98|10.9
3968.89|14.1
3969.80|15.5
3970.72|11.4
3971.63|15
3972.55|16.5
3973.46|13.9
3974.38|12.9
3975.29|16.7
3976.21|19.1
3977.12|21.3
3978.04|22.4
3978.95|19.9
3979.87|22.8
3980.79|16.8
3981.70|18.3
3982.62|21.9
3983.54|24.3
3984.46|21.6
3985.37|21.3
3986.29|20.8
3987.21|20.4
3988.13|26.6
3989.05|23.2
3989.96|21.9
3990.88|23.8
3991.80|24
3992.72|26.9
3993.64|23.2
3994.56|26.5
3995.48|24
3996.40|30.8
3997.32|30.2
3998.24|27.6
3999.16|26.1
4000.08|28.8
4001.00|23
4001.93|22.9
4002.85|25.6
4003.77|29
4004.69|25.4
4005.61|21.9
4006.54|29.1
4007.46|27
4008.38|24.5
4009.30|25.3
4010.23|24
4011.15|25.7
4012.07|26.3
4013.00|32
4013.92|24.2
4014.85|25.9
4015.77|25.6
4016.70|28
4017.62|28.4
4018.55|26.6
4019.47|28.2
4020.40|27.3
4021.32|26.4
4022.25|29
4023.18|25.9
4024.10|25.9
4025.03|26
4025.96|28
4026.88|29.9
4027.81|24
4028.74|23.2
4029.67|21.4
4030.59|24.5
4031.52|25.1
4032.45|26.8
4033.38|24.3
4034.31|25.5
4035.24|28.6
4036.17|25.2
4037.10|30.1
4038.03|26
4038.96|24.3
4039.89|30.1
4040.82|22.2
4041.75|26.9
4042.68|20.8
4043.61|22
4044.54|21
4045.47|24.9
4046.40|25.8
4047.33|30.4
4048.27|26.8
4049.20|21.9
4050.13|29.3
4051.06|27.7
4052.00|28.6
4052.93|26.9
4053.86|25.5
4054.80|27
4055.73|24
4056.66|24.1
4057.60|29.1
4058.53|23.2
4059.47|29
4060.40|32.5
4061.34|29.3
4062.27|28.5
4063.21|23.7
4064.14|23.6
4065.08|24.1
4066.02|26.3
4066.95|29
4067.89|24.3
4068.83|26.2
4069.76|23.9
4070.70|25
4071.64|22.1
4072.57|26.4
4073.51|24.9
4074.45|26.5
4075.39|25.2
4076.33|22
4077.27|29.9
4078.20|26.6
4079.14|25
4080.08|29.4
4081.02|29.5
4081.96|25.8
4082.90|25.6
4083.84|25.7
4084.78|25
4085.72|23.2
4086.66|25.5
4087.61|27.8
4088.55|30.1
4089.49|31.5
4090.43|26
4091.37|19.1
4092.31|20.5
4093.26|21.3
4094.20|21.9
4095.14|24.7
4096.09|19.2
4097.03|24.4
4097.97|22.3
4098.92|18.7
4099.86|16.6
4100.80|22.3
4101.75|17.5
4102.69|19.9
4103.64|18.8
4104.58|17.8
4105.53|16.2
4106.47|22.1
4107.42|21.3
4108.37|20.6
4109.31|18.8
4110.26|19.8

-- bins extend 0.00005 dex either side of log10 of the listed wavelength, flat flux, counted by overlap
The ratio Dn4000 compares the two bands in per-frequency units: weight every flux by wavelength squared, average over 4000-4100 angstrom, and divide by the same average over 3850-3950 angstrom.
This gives 1.3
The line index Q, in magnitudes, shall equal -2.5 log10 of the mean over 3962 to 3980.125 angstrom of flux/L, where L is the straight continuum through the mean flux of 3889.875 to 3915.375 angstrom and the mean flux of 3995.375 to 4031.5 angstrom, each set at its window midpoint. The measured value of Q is 0.42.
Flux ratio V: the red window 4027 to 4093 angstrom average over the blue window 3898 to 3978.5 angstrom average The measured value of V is 1.25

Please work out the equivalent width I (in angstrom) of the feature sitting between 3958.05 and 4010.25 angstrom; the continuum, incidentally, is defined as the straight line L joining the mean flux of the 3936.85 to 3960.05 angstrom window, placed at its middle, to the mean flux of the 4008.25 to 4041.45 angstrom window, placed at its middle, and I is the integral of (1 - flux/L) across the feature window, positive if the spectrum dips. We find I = 6.9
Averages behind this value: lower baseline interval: 22.7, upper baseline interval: 26.2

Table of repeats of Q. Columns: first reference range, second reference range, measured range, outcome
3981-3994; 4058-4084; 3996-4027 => -0.13 mag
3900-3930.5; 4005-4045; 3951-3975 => 0.30 mag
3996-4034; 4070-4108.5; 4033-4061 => -0.04 mag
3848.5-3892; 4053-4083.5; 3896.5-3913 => 0.04 mag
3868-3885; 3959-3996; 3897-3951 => -0.06 mag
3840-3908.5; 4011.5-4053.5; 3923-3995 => 0.16 mag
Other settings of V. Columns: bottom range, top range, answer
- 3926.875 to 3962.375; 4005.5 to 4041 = 1.25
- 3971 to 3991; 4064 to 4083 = 1.30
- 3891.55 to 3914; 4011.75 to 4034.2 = 1.29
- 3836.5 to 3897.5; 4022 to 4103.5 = 1.23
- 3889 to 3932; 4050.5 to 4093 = 1.23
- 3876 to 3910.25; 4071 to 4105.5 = 1.22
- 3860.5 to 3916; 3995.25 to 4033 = 1.26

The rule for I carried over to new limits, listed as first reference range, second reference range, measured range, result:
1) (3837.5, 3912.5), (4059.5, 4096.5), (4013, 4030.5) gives -1.6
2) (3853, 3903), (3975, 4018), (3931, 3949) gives 1.6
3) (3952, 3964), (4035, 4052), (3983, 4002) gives -1.1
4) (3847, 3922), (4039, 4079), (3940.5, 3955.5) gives -0.4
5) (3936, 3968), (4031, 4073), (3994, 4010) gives -1.9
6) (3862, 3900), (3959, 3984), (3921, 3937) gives -1.7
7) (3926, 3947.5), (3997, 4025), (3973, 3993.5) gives 2.8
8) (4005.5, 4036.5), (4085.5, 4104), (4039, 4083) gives -3.2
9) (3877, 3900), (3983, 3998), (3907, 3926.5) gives -3.5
